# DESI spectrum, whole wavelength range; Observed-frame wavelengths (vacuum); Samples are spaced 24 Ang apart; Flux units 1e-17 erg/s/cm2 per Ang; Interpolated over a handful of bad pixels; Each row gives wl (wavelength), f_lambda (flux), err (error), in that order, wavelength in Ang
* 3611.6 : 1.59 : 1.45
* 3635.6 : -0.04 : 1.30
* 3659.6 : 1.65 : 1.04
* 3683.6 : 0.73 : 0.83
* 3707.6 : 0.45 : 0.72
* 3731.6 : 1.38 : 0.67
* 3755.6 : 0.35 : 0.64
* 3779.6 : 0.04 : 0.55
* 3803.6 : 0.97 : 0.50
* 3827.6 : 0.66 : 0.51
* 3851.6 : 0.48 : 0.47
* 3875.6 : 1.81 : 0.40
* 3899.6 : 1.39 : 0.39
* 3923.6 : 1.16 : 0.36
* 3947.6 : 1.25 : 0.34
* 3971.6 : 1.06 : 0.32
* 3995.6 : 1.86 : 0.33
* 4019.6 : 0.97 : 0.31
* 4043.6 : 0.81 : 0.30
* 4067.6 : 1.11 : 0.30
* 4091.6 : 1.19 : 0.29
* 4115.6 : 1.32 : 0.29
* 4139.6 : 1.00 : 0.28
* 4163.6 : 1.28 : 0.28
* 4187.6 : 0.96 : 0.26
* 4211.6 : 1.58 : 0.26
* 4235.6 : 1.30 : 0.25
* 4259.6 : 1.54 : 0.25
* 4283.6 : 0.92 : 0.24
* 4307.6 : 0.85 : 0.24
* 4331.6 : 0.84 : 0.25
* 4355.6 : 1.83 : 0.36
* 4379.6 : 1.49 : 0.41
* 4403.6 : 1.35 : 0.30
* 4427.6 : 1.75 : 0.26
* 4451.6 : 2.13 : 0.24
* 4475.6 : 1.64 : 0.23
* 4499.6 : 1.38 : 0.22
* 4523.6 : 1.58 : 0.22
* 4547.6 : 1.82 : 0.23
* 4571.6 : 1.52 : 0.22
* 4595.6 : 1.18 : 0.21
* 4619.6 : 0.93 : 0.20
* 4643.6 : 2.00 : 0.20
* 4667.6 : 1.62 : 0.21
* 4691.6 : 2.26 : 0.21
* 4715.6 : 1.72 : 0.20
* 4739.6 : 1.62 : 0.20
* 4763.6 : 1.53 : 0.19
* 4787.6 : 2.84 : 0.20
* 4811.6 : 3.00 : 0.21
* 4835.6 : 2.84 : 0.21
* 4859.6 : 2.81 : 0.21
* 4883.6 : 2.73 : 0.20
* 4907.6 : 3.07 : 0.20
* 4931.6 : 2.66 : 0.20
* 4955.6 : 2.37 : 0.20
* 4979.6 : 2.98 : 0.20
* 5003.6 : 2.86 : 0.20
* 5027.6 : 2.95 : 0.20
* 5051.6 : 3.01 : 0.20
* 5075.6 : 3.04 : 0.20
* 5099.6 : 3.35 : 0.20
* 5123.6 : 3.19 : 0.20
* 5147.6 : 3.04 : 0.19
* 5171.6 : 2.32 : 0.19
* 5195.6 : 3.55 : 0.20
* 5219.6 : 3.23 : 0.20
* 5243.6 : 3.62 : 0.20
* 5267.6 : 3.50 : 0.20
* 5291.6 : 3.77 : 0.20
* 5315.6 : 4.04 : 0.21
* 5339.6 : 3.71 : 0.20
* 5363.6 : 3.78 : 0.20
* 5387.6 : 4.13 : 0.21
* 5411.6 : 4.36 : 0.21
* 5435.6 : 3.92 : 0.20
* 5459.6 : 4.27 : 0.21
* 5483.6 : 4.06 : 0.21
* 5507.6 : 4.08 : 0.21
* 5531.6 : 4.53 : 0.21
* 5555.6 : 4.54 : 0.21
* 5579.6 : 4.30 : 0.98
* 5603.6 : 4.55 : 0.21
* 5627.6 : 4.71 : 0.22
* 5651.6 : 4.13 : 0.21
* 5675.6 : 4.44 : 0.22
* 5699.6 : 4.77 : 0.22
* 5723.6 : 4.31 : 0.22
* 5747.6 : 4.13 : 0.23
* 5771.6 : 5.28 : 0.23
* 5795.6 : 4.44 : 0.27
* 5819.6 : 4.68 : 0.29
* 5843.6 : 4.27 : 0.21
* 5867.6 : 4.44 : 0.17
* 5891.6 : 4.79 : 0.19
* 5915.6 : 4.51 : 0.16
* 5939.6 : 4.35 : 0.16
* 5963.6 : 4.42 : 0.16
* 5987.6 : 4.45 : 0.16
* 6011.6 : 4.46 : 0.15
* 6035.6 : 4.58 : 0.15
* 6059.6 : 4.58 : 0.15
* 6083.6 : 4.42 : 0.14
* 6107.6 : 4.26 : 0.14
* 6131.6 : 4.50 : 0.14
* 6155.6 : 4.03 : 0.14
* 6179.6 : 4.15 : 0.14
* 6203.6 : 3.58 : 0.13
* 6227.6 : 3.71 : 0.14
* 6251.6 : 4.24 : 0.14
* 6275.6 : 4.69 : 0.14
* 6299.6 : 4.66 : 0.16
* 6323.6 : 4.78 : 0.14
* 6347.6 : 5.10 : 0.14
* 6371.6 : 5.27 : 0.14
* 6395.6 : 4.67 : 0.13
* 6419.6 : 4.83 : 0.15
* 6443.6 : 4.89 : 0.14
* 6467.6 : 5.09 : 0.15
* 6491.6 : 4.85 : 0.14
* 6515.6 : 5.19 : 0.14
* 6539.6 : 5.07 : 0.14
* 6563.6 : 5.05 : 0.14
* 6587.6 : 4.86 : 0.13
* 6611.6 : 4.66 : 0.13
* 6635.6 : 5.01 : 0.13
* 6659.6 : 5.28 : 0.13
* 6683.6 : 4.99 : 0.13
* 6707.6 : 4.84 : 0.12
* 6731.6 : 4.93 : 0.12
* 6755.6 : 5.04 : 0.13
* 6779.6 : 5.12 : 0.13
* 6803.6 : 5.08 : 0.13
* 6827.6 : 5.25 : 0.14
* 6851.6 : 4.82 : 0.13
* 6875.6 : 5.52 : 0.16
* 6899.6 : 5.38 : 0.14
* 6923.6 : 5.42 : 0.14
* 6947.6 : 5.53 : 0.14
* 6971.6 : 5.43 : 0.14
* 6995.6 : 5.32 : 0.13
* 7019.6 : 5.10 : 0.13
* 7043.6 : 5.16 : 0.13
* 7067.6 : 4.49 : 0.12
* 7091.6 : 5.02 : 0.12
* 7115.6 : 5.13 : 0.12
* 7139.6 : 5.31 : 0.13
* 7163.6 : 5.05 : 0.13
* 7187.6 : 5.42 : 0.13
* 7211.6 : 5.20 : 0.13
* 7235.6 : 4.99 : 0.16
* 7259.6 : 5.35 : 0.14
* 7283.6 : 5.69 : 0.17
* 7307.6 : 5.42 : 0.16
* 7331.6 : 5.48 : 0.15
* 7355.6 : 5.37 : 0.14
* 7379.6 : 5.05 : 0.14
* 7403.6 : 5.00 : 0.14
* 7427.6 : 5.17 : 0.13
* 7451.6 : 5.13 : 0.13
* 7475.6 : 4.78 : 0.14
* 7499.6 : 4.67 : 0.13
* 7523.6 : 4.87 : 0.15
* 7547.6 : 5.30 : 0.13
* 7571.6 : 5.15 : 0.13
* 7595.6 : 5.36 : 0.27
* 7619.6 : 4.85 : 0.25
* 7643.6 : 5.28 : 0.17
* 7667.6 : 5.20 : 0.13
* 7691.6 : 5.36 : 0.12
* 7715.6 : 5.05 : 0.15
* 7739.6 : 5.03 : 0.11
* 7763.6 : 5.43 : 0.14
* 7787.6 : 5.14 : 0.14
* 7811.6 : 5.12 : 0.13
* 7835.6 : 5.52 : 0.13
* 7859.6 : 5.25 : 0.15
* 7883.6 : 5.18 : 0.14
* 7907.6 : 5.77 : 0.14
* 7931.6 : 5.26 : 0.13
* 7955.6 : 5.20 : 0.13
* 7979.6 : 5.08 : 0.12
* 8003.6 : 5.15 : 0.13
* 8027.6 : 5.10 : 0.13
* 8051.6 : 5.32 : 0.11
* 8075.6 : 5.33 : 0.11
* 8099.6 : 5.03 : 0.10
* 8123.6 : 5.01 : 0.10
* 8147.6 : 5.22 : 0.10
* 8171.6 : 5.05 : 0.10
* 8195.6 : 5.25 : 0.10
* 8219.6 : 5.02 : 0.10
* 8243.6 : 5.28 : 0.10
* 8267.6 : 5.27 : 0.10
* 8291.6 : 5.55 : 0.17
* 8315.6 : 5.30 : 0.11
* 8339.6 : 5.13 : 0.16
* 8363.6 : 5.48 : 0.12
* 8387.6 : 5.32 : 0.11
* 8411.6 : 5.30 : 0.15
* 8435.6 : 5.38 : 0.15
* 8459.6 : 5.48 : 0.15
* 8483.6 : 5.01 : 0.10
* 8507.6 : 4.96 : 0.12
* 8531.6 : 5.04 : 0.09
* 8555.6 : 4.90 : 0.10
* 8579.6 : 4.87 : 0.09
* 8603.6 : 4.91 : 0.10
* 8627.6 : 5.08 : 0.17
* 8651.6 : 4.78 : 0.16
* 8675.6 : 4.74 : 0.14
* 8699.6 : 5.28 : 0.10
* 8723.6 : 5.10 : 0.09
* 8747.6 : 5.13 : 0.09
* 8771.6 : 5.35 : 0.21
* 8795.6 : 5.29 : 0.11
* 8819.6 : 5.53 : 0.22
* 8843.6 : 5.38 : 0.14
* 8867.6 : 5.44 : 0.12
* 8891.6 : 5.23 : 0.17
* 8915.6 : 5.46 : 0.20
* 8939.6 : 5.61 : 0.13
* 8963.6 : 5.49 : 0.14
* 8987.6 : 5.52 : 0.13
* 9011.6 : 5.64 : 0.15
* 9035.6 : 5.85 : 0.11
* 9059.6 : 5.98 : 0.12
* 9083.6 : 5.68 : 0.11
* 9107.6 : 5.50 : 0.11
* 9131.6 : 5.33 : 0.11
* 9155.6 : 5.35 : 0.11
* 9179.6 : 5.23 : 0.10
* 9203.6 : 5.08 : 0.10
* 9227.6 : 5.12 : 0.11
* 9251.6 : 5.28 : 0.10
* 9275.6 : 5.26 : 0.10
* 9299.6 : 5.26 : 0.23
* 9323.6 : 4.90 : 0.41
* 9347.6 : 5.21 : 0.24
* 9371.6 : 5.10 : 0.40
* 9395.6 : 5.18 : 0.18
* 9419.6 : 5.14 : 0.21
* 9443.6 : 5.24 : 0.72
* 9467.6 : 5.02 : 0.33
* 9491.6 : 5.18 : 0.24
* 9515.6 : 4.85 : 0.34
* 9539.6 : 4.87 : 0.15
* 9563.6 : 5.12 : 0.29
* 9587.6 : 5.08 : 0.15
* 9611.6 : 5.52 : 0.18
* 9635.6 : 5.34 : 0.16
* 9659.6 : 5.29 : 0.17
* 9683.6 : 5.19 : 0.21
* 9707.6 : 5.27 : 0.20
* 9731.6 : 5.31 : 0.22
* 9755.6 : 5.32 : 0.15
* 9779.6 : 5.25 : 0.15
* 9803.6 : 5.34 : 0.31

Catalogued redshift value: 0.200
